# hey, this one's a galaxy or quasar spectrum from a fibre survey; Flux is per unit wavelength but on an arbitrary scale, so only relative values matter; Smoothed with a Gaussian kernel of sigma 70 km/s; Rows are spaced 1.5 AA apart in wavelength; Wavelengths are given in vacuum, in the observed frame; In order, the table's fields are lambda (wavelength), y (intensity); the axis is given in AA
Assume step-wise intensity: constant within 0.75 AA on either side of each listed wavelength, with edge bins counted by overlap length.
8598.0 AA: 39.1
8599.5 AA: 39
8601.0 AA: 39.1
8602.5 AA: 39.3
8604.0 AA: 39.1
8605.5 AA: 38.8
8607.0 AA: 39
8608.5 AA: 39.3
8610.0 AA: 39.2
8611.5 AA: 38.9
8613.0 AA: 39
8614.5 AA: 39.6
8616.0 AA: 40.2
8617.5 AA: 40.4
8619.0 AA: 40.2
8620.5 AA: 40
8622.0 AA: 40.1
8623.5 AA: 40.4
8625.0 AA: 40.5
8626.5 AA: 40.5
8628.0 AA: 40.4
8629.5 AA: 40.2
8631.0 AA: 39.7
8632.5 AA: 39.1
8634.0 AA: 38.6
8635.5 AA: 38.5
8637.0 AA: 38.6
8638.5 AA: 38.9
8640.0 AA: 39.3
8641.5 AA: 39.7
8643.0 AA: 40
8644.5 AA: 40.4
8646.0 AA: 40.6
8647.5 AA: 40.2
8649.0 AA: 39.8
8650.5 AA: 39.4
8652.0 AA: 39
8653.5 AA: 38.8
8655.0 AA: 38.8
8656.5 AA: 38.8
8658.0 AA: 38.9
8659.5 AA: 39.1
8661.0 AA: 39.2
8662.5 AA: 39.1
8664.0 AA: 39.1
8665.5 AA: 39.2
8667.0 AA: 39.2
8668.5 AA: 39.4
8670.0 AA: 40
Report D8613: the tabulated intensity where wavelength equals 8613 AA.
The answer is 39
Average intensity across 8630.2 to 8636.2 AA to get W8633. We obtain 39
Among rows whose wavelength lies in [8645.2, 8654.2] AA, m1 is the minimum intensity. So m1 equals 38.8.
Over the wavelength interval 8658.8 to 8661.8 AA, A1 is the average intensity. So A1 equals 39.1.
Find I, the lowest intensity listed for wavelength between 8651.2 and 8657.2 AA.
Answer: 38.8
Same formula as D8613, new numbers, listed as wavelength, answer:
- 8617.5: 40.4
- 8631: 39.7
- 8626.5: 40.5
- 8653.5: 38.8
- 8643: 40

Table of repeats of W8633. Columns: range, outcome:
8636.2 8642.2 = 39.1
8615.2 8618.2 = 40.3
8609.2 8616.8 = 39.4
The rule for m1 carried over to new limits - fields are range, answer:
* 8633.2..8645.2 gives 38.5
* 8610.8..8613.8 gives 38.9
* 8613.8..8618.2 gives 39.6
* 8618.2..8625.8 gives 40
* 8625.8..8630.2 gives 40.2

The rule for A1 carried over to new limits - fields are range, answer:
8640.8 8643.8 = 39.9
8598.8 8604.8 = 39.1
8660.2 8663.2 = 39.1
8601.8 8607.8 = 39.1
